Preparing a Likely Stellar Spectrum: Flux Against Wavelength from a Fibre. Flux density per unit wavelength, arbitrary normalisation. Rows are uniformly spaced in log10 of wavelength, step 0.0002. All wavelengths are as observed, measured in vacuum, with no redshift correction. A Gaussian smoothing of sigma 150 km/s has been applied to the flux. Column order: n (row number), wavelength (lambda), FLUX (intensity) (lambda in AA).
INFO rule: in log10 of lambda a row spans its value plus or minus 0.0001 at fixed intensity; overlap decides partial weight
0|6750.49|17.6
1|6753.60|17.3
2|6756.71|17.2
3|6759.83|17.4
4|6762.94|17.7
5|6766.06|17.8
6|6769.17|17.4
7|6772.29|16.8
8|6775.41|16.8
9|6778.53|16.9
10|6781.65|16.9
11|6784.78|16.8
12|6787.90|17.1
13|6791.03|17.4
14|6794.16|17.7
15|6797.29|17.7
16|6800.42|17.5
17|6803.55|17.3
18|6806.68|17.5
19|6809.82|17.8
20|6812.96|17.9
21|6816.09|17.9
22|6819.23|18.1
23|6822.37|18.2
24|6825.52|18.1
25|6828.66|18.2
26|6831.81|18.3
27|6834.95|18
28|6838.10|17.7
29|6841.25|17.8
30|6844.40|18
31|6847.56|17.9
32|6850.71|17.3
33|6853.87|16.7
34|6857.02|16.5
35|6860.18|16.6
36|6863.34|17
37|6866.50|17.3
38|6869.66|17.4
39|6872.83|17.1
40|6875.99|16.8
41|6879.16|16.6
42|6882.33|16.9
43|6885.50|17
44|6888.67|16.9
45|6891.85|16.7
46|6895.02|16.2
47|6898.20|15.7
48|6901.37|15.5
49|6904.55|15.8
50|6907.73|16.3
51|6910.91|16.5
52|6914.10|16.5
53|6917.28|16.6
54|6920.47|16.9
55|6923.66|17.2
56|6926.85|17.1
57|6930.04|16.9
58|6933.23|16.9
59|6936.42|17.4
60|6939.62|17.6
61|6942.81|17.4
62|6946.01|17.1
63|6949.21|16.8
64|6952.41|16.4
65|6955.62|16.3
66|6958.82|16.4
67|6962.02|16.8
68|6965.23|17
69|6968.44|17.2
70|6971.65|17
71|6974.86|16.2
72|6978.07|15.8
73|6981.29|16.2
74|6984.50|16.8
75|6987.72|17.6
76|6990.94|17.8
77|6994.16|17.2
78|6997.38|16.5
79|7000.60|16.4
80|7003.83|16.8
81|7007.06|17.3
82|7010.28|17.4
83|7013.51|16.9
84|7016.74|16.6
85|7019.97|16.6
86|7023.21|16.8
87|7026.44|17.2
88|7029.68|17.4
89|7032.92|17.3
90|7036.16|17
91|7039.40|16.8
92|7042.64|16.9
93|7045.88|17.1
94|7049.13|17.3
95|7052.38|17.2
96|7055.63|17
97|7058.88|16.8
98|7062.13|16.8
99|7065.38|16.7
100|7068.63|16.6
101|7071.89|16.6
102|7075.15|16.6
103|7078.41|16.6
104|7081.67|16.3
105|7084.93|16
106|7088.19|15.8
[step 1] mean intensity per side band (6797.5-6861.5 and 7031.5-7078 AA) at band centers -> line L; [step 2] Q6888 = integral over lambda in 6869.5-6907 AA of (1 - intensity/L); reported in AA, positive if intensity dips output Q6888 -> 2.1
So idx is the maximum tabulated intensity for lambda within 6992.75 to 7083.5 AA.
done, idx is 17.4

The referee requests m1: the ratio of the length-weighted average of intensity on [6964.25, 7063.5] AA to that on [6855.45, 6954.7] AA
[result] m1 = 1.01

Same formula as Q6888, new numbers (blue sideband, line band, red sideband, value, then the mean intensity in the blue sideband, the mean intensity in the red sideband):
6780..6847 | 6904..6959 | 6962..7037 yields 1.2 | 17.7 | 16.9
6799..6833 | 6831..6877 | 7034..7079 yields 1.0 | 17.9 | 16.9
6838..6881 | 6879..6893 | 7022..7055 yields 0.3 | 17.2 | 17.1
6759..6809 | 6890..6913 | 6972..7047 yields 1.3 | 17.3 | 16.9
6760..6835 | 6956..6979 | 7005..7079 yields 0.7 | 17.6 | 16.9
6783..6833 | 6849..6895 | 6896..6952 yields 0.7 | 17.7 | 16.7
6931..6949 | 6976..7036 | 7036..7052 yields 0.7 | 17.2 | 17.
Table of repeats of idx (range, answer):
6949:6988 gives 17.6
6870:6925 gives 17.2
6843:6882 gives 18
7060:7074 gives 16.8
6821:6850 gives 18.3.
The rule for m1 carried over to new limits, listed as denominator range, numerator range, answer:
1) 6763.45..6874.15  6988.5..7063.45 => 0.97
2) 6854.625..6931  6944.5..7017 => 1.01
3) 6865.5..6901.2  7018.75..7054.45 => 1.02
